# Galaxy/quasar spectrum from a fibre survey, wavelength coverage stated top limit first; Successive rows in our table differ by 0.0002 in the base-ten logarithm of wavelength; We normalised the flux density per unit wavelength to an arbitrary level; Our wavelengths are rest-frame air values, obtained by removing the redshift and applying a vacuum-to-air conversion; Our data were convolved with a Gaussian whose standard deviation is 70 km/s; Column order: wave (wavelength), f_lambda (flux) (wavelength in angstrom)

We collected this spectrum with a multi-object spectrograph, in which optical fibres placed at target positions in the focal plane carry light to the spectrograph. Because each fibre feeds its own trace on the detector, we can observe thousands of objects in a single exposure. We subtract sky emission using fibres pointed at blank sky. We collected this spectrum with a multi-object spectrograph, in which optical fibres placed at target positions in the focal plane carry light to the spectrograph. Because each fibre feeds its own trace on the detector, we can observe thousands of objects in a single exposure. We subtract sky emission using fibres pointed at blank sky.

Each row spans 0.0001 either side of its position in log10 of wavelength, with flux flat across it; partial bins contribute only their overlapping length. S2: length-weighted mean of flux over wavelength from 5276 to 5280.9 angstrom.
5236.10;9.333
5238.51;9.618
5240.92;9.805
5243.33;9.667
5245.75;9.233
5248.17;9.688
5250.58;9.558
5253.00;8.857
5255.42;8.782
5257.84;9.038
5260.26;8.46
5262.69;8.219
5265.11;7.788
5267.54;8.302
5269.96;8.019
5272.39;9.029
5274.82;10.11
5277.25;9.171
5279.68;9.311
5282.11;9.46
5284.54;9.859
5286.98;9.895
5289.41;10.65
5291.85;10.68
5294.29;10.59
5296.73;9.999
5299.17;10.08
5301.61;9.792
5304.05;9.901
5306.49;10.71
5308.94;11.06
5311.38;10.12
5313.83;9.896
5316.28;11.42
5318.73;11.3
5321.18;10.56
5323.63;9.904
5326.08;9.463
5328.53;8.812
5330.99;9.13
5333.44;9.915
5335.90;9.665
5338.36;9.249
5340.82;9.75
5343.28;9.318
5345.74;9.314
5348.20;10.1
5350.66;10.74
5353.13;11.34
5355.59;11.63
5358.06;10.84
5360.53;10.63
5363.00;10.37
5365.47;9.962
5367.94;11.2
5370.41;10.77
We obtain 9.25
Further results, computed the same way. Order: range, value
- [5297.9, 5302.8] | 9.94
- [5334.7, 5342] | 9.55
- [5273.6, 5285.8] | 9.58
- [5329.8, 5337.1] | 9.57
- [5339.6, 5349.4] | 9.62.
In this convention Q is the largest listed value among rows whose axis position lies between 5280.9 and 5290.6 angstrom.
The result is 10.65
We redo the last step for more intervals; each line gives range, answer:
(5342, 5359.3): 11.63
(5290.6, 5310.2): 11.06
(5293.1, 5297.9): 10.59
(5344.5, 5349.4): 10.1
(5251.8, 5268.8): 9.038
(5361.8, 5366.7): 10.37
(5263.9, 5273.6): 9.029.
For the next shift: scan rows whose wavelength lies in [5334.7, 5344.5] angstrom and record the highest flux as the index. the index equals 9.75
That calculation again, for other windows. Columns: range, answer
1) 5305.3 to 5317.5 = 11.42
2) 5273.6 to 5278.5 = 10.11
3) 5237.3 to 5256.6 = 9.805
